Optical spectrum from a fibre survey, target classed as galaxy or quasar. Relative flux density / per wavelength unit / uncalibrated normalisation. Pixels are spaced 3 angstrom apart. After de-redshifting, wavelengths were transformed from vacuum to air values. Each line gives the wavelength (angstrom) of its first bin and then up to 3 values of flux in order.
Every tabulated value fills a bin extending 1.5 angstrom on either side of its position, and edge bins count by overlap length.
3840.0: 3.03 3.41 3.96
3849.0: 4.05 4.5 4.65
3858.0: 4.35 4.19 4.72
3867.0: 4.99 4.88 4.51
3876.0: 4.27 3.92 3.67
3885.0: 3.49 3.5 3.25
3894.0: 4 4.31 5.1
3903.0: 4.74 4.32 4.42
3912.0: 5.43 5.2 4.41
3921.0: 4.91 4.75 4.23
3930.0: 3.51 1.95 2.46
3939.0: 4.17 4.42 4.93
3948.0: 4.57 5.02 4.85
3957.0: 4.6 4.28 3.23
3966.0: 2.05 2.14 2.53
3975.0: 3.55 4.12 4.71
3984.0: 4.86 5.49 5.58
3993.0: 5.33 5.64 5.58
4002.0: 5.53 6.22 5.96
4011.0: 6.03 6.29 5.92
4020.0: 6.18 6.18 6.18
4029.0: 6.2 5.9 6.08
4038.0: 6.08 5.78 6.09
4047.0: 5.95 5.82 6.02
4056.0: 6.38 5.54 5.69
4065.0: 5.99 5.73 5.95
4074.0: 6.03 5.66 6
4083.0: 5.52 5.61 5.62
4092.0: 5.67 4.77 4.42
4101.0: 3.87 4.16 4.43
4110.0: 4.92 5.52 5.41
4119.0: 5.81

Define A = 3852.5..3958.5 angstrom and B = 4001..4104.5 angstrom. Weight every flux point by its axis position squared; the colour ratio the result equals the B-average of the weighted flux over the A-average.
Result 1.44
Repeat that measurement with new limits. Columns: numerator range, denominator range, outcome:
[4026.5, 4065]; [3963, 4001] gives 1.44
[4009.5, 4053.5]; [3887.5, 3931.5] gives 1.45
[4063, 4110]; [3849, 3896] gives 1.41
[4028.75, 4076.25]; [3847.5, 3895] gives 1.56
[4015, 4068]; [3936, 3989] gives 1.54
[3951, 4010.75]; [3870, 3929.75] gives 1.10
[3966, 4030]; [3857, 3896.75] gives 1.33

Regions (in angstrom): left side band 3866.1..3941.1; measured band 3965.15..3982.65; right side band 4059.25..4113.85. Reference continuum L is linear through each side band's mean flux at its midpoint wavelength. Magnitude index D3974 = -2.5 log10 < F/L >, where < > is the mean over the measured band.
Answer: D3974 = 0.38 mag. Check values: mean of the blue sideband 4.17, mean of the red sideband 5.31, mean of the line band 3.24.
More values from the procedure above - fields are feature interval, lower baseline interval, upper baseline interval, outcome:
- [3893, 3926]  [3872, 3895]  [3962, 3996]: -0.208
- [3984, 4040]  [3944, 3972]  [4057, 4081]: -0.216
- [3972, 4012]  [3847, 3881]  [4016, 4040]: 0.115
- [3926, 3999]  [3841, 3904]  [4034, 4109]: 0.170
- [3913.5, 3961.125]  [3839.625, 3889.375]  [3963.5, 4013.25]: 0.052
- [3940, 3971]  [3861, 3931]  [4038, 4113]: 0.186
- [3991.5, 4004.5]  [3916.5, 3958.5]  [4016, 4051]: -0.043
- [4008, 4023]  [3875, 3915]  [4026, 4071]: -0.096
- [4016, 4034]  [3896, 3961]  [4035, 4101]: -0.154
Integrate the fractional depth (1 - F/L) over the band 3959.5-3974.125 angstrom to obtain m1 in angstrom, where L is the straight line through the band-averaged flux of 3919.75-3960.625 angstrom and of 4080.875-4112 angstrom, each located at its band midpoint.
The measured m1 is 5.2 angstrom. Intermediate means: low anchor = 4.18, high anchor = 4.93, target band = 2.78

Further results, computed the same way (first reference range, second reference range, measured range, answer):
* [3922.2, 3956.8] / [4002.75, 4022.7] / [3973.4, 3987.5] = 2.1 angstrom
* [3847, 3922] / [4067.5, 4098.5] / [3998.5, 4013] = -2.2 angstrom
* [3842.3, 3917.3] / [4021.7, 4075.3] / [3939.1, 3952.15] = 0.8 angstrom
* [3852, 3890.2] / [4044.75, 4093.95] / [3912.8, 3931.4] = 0.4 angstrom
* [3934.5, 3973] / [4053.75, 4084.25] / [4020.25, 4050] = -4.5 angstrom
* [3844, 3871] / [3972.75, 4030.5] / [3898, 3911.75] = 0.3 angstrom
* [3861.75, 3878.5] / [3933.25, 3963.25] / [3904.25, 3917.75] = -1.3 angstrom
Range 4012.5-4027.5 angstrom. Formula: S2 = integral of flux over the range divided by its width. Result 6.15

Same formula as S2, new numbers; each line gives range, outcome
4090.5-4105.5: 4.58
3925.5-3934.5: 3.23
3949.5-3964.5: 4.4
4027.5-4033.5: 6.05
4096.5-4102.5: 4.14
